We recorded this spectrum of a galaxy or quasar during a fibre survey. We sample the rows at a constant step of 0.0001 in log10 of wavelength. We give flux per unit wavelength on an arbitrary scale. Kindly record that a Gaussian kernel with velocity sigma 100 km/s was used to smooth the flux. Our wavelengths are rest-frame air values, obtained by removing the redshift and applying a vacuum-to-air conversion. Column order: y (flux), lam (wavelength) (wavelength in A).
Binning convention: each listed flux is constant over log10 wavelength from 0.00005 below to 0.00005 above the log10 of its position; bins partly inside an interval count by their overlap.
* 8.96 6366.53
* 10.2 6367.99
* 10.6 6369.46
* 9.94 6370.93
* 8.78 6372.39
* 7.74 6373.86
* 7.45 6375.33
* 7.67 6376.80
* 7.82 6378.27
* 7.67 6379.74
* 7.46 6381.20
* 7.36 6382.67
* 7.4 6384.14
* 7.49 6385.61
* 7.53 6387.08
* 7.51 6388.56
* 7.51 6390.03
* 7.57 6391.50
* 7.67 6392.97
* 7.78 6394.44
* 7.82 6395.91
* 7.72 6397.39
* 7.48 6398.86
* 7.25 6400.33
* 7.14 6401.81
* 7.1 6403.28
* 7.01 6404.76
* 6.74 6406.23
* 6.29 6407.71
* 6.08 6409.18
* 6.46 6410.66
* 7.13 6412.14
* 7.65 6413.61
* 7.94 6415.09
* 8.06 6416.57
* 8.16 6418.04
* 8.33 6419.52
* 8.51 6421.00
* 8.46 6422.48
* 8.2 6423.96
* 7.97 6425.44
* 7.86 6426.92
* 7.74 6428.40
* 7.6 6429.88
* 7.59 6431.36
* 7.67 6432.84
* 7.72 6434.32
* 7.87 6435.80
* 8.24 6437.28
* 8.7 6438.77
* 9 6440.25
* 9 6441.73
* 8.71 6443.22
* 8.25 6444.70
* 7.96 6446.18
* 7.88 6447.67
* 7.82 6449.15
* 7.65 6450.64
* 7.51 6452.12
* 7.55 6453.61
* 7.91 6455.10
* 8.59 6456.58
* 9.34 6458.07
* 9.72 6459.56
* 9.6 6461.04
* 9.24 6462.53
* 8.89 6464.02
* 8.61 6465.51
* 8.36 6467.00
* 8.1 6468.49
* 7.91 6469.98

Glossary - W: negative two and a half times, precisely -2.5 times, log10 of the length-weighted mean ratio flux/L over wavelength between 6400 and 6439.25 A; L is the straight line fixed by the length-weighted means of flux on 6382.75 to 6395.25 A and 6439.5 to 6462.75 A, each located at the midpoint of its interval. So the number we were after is 0.06 mag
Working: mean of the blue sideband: 7.55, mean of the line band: 7.61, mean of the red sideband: 8.47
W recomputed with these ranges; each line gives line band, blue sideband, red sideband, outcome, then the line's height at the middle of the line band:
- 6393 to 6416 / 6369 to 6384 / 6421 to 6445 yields 0.14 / 8.17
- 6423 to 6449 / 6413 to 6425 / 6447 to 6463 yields 0.02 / 8.29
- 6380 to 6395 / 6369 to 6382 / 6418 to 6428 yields 0.10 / 8.27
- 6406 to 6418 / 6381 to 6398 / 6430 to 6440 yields 0.10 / 7.78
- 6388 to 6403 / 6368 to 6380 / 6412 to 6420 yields 0.10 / 8.25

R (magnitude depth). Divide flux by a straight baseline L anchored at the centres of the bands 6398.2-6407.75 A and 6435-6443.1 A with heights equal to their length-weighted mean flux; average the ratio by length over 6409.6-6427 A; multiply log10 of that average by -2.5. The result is -0.02 mag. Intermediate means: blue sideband 7.05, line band 7.86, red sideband 8.56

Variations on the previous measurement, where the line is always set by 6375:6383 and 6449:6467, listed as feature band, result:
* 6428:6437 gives 0.07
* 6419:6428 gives -0.01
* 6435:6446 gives -0.02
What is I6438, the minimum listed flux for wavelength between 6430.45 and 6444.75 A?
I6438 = 7.59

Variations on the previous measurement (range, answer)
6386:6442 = 6.08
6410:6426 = 6.46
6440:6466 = 7.51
